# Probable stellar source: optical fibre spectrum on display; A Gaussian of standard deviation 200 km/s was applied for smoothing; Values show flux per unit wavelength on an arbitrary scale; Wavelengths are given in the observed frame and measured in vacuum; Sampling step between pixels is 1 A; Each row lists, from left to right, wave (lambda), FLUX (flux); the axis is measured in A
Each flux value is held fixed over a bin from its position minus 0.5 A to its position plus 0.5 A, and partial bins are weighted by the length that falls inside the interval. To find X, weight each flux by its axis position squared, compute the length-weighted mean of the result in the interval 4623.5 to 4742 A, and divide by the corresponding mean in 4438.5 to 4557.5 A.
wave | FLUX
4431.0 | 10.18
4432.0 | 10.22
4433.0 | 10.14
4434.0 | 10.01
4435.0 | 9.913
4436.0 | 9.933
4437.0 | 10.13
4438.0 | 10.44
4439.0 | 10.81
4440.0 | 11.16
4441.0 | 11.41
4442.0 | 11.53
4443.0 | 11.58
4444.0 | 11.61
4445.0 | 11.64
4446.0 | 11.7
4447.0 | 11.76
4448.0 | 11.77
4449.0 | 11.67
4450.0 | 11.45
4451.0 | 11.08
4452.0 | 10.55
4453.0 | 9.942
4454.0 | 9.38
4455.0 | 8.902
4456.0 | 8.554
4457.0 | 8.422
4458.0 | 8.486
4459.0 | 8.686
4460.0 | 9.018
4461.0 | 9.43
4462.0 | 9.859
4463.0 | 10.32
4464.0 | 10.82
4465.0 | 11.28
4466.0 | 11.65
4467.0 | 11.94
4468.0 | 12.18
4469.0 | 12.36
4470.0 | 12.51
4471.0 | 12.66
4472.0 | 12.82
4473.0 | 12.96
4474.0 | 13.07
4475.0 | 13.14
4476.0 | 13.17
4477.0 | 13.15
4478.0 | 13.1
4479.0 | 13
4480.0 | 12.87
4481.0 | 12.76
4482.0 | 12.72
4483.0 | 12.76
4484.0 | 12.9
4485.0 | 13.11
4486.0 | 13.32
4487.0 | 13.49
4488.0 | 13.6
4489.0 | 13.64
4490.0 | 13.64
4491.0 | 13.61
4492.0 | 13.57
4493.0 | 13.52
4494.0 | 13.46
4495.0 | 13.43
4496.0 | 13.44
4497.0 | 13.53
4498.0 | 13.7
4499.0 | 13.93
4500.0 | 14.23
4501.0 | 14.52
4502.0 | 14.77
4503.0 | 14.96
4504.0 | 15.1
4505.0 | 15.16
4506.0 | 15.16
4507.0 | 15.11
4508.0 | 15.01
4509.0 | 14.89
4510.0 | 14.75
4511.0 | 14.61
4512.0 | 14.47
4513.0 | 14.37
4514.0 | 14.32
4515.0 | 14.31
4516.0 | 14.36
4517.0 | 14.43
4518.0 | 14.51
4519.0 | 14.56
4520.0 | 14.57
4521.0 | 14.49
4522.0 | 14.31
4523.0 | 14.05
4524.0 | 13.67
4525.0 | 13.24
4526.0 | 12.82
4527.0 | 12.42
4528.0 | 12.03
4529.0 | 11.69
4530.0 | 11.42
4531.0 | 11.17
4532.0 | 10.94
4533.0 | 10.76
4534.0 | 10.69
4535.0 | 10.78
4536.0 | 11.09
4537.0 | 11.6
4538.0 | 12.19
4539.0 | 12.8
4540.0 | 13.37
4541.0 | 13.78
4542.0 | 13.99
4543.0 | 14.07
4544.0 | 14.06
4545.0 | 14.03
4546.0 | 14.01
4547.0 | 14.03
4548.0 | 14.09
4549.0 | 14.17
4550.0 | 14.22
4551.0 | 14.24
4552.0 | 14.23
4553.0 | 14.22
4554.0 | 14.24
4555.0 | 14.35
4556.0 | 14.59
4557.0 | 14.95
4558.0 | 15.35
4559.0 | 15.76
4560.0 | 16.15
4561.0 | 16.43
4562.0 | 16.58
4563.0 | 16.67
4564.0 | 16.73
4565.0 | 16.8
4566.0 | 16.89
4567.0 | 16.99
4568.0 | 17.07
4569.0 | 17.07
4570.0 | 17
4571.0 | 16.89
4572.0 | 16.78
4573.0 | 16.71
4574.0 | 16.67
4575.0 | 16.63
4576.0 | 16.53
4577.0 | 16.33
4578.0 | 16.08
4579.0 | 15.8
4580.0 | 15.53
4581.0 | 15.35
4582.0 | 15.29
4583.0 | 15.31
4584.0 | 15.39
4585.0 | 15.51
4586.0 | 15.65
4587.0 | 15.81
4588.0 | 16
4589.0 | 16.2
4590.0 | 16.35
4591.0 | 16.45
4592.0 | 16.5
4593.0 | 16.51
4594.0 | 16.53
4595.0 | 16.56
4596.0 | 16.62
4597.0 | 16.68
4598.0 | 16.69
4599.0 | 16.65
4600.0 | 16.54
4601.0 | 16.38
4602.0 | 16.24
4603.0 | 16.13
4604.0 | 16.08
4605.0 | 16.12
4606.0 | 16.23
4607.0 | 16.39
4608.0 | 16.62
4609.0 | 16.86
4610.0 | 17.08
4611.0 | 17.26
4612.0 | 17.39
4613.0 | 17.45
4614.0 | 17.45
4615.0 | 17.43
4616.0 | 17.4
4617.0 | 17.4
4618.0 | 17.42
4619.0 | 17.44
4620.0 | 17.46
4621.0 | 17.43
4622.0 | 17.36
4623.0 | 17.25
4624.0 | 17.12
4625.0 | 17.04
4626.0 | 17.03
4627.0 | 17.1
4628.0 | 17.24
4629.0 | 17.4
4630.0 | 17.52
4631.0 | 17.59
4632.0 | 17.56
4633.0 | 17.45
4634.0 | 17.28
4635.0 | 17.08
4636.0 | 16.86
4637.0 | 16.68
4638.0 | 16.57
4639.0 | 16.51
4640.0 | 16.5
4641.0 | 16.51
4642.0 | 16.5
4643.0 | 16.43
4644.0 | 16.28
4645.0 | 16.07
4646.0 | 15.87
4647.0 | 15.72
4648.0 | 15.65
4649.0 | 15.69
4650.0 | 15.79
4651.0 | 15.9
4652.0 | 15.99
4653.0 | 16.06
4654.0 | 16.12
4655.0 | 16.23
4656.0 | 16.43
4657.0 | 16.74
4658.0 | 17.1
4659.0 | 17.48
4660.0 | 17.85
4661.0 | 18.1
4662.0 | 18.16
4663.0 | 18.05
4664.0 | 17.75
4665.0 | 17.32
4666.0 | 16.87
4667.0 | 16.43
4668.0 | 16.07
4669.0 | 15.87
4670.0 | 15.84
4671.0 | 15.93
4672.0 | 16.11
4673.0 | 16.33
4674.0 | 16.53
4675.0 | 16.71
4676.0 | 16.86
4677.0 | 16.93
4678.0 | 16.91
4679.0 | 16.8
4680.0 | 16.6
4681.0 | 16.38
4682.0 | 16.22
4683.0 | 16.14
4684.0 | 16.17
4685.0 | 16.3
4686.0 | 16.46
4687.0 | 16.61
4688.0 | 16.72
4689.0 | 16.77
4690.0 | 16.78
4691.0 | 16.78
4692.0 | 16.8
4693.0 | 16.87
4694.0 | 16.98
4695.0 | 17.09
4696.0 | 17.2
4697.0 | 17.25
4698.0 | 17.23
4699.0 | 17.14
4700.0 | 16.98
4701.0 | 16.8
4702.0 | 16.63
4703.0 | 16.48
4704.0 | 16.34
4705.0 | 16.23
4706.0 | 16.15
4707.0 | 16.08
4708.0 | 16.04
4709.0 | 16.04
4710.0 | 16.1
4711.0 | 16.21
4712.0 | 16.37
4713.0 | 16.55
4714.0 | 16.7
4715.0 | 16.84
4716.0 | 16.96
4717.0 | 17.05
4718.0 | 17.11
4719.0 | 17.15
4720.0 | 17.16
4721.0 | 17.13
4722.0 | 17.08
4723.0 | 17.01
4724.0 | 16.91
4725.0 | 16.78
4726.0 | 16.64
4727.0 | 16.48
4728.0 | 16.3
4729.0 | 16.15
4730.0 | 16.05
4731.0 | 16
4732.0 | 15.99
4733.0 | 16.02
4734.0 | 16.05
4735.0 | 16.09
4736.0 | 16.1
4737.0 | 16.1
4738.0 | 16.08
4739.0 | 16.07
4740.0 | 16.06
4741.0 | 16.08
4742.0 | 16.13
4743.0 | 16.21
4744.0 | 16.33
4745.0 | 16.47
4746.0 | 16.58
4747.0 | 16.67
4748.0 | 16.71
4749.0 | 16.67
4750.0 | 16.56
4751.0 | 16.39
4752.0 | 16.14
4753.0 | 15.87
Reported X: 1.4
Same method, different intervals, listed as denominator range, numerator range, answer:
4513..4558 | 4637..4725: 1.32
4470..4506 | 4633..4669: 1.32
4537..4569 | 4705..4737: 1.19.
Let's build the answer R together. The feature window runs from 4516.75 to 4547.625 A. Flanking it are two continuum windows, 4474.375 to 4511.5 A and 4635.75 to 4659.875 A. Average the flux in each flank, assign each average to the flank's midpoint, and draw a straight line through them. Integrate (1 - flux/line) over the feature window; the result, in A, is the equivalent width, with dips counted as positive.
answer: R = 3.2 A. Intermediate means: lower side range 13.8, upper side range 16.3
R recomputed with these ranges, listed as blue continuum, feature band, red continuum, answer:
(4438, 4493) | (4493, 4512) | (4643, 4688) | -2.7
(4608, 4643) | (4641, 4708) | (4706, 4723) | 1.1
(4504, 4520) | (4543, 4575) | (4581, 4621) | 0.3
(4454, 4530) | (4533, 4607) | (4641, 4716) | -4.4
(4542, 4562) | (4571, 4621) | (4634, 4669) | -3.2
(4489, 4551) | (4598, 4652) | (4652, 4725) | -4.3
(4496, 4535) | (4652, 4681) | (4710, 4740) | -1.9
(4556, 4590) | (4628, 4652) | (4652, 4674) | 0.1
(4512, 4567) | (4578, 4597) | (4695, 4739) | -1.8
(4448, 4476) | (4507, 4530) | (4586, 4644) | -1.6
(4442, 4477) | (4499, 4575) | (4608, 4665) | -4.0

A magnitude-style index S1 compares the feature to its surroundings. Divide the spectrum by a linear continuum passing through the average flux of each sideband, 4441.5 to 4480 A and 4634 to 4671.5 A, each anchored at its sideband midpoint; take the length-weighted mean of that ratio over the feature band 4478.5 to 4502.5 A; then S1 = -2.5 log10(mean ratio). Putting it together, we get -0.12 mag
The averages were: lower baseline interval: 11.3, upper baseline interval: 16.6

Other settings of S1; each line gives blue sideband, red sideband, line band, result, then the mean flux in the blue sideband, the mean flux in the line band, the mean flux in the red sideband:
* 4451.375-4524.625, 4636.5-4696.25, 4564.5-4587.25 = -0.109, 12.9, 16.3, 16.6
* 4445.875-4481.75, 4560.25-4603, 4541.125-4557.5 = 0.057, 11.3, 14.2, 16.4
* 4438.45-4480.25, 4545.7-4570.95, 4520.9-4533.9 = 0.142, 11.3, 12.4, 15.5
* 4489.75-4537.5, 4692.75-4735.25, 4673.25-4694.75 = -0.032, 13.6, 16.6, 16.6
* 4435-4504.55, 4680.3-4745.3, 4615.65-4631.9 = -0.165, 12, 17.3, 16.5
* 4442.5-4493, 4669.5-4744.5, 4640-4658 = -0.054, 11.8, 16.2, 16.5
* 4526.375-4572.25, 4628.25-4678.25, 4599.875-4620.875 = -0.084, 14.2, 16.9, 16.7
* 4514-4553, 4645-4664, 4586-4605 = -0.097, 13.2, 16.4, 16.6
